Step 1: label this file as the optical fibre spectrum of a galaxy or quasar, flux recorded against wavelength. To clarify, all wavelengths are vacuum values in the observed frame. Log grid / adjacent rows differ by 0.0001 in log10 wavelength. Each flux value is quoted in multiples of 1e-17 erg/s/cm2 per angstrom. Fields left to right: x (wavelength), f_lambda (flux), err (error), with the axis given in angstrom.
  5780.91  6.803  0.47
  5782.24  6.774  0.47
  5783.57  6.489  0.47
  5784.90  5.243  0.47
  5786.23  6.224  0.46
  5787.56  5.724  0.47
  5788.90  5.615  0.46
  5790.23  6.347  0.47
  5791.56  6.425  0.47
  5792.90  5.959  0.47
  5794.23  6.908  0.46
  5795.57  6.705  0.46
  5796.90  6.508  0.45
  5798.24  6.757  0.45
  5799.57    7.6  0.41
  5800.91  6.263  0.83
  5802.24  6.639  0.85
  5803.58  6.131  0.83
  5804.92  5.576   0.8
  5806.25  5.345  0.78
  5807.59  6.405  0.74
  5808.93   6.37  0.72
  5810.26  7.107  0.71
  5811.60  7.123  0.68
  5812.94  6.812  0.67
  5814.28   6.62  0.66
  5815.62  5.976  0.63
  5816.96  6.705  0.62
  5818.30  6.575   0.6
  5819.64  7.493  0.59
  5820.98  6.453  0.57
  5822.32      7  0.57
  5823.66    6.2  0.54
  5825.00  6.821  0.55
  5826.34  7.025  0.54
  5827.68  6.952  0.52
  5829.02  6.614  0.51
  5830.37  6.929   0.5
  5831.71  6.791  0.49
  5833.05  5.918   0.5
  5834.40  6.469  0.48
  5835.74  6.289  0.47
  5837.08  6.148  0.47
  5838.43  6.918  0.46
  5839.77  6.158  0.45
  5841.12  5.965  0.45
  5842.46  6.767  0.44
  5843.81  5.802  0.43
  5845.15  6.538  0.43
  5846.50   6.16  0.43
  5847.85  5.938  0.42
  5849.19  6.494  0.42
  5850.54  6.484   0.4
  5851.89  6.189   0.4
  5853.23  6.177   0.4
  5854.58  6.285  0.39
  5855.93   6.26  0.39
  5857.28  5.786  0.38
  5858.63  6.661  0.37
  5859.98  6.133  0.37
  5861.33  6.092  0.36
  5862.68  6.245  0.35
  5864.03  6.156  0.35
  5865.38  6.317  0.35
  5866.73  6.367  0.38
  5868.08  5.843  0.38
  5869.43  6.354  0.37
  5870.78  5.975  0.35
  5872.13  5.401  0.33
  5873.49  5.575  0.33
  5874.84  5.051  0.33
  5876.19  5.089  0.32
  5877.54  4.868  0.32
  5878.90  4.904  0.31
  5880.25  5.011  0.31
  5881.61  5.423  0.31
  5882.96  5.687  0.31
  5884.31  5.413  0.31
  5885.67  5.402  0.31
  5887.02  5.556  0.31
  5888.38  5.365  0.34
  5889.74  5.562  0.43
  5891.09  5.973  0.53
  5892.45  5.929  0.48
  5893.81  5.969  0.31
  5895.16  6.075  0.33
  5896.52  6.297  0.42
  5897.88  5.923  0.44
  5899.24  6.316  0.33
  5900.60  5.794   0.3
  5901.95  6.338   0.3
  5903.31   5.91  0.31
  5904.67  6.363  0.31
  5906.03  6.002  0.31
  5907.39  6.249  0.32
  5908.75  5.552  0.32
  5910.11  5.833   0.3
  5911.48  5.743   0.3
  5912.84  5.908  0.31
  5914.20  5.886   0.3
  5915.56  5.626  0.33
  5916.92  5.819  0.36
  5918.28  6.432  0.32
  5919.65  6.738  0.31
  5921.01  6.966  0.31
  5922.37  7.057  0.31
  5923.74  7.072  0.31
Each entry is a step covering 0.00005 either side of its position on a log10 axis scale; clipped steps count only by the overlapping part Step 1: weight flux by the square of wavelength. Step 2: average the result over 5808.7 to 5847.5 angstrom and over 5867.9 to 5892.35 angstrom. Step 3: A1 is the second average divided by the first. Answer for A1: 0.8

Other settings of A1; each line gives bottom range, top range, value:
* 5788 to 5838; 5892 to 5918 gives 0.95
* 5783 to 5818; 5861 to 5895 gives 0.91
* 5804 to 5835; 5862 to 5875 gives 0.92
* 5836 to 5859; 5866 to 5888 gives 0.88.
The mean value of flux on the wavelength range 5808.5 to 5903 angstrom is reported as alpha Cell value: 6.16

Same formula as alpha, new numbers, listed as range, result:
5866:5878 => 5.63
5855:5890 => 5.72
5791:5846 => 6.53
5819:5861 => 6.44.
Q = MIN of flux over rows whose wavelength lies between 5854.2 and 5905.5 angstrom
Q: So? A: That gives 4.868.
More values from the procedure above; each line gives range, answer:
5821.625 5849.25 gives 5.802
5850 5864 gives 5.786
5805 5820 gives 5.345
